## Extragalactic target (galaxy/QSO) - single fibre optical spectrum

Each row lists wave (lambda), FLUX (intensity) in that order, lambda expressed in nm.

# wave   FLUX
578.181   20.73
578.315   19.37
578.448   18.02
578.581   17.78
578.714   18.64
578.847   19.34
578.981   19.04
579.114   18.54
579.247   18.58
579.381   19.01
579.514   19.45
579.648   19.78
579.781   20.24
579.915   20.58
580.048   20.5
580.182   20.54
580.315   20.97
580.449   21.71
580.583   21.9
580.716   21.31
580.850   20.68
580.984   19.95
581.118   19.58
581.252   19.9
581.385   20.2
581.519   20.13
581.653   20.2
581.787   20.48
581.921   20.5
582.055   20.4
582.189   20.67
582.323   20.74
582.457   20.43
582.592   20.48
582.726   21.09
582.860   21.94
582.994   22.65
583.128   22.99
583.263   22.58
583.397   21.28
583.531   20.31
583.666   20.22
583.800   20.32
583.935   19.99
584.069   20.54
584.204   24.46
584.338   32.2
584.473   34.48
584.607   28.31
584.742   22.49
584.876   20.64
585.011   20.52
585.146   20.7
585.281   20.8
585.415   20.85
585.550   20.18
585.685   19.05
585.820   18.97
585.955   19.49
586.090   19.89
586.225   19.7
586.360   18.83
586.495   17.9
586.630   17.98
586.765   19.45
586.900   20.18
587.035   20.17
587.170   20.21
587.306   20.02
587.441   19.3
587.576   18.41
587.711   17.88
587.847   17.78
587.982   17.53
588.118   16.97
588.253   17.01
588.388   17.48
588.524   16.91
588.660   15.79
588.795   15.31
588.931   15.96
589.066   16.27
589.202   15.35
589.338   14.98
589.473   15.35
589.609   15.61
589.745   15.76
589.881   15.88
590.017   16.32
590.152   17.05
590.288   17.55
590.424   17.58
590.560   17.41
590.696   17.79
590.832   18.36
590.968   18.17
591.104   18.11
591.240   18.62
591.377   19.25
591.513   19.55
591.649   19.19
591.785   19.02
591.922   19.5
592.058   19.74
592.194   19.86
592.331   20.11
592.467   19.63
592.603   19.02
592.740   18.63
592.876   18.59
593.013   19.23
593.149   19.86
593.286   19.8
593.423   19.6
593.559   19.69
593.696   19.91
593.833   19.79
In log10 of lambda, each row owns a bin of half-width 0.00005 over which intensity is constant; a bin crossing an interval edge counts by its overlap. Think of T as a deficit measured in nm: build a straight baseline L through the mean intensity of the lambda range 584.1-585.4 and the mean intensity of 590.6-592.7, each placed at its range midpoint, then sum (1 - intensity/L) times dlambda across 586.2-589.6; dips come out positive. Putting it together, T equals 0.690 nm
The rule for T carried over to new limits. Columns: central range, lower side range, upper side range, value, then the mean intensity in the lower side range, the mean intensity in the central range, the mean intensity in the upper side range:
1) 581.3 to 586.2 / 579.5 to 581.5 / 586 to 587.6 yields -0.43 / 20.5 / 21.7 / 19.4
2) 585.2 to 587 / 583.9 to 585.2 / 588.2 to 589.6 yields 0.17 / 24.6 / 19.5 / 16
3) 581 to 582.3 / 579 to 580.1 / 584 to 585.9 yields 0.04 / 19.6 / 20.2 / 23.1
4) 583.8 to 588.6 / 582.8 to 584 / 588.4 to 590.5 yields -0.37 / 21.4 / 20.5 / 16.2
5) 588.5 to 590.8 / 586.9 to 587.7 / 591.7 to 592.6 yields 0.38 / 19.6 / 16.3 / 19.6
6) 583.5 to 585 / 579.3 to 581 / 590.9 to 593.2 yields -0.29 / 20.5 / 24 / 19.2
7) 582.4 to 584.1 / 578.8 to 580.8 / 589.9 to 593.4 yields -0.13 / 20.1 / 21.2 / 18.7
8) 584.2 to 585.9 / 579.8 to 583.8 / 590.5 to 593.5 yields -0.25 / 20.8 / 23.3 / 19.1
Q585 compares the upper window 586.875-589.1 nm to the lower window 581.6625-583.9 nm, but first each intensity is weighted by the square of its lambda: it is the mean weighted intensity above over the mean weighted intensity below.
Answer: 0.86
